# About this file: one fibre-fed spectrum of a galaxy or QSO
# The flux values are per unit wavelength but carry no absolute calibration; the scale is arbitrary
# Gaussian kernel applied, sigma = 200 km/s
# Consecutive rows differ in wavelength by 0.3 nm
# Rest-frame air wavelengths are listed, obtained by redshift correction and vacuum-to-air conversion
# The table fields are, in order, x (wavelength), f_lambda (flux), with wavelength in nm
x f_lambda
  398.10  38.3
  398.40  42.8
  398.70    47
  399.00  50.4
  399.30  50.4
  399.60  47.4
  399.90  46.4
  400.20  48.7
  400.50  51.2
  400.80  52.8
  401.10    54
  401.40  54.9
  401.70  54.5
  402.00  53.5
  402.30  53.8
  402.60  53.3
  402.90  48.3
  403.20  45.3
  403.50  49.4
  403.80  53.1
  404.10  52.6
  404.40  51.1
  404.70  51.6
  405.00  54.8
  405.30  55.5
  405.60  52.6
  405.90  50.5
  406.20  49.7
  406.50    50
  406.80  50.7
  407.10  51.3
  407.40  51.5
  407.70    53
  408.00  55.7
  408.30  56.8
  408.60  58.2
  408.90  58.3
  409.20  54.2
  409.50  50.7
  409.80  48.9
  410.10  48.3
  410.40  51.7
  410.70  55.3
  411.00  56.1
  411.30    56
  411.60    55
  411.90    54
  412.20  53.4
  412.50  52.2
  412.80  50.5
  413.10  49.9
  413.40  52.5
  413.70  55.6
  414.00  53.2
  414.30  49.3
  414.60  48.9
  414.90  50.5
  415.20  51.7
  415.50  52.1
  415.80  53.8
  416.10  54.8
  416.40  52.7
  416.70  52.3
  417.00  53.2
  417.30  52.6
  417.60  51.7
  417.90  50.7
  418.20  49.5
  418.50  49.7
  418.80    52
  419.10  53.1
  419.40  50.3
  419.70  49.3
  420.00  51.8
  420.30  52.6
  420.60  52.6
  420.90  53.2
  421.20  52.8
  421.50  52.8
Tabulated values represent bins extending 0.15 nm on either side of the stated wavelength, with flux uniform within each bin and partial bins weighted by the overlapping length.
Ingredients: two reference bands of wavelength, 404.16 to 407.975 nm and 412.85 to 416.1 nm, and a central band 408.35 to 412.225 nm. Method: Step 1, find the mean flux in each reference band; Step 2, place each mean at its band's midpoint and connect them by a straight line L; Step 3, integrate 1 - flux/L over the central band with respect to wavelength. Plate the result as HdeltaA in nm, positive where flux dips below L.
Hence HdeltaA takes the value -0.15 nm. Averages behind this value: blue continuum 52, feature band 53.9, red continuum 51.9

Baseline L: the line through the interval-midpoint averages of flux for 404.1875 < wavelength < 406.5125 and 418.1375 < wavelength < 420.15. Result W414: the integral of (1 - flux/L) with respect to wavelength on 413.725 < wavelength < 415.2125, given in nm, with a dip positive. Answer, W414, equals 0.01 nm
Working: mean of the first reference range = 52.1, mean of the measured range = 51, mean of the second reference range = 50.9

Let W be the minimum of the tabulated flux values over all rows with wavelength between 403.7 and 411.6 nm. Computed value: 48.3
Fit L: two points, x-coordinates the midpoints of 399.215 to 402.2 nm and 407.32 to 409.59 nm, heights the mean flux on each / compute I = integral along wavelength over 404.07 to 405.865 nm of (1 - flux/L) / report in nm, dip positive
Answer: 0.02 nm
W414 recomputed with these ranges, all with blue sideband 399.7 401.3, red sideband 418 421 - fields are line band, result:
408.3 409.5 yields -0.12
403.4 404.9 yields -0.03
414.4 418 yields -0.06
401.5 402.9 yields -0.07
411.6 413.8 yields -0.07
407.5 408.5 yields -0.08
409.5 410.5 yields 0.03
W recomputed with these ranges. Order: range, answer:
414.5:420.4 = 48.9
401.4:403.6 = 45.3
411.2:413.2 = 49.9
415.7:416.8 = 52.3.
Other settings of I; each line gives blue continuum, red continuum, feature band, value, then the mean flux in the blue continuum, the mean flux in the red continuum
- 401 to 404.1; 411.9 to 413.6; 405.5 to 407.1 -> 0.040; 52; 52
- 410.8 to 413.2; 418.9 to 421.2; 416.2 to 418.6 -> 0.036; 53.5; 51.9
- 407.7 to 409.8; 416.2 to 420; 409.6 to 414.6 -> 0.115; 55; 51.5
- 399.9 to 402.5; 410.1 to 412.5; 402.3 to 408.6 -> 0.132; 52.6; 54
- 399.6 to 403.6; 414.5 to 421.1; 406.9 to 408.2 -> -0.040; 51.1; 51.8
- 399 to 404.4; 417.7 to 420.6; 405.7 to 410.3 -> -0.125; 51.1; 51.1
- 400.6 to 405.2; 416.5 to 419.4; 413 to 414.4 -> -0.014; 52.2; 51.6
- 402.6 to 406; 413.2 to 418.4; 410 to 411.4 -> -0.049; 51.4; 52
